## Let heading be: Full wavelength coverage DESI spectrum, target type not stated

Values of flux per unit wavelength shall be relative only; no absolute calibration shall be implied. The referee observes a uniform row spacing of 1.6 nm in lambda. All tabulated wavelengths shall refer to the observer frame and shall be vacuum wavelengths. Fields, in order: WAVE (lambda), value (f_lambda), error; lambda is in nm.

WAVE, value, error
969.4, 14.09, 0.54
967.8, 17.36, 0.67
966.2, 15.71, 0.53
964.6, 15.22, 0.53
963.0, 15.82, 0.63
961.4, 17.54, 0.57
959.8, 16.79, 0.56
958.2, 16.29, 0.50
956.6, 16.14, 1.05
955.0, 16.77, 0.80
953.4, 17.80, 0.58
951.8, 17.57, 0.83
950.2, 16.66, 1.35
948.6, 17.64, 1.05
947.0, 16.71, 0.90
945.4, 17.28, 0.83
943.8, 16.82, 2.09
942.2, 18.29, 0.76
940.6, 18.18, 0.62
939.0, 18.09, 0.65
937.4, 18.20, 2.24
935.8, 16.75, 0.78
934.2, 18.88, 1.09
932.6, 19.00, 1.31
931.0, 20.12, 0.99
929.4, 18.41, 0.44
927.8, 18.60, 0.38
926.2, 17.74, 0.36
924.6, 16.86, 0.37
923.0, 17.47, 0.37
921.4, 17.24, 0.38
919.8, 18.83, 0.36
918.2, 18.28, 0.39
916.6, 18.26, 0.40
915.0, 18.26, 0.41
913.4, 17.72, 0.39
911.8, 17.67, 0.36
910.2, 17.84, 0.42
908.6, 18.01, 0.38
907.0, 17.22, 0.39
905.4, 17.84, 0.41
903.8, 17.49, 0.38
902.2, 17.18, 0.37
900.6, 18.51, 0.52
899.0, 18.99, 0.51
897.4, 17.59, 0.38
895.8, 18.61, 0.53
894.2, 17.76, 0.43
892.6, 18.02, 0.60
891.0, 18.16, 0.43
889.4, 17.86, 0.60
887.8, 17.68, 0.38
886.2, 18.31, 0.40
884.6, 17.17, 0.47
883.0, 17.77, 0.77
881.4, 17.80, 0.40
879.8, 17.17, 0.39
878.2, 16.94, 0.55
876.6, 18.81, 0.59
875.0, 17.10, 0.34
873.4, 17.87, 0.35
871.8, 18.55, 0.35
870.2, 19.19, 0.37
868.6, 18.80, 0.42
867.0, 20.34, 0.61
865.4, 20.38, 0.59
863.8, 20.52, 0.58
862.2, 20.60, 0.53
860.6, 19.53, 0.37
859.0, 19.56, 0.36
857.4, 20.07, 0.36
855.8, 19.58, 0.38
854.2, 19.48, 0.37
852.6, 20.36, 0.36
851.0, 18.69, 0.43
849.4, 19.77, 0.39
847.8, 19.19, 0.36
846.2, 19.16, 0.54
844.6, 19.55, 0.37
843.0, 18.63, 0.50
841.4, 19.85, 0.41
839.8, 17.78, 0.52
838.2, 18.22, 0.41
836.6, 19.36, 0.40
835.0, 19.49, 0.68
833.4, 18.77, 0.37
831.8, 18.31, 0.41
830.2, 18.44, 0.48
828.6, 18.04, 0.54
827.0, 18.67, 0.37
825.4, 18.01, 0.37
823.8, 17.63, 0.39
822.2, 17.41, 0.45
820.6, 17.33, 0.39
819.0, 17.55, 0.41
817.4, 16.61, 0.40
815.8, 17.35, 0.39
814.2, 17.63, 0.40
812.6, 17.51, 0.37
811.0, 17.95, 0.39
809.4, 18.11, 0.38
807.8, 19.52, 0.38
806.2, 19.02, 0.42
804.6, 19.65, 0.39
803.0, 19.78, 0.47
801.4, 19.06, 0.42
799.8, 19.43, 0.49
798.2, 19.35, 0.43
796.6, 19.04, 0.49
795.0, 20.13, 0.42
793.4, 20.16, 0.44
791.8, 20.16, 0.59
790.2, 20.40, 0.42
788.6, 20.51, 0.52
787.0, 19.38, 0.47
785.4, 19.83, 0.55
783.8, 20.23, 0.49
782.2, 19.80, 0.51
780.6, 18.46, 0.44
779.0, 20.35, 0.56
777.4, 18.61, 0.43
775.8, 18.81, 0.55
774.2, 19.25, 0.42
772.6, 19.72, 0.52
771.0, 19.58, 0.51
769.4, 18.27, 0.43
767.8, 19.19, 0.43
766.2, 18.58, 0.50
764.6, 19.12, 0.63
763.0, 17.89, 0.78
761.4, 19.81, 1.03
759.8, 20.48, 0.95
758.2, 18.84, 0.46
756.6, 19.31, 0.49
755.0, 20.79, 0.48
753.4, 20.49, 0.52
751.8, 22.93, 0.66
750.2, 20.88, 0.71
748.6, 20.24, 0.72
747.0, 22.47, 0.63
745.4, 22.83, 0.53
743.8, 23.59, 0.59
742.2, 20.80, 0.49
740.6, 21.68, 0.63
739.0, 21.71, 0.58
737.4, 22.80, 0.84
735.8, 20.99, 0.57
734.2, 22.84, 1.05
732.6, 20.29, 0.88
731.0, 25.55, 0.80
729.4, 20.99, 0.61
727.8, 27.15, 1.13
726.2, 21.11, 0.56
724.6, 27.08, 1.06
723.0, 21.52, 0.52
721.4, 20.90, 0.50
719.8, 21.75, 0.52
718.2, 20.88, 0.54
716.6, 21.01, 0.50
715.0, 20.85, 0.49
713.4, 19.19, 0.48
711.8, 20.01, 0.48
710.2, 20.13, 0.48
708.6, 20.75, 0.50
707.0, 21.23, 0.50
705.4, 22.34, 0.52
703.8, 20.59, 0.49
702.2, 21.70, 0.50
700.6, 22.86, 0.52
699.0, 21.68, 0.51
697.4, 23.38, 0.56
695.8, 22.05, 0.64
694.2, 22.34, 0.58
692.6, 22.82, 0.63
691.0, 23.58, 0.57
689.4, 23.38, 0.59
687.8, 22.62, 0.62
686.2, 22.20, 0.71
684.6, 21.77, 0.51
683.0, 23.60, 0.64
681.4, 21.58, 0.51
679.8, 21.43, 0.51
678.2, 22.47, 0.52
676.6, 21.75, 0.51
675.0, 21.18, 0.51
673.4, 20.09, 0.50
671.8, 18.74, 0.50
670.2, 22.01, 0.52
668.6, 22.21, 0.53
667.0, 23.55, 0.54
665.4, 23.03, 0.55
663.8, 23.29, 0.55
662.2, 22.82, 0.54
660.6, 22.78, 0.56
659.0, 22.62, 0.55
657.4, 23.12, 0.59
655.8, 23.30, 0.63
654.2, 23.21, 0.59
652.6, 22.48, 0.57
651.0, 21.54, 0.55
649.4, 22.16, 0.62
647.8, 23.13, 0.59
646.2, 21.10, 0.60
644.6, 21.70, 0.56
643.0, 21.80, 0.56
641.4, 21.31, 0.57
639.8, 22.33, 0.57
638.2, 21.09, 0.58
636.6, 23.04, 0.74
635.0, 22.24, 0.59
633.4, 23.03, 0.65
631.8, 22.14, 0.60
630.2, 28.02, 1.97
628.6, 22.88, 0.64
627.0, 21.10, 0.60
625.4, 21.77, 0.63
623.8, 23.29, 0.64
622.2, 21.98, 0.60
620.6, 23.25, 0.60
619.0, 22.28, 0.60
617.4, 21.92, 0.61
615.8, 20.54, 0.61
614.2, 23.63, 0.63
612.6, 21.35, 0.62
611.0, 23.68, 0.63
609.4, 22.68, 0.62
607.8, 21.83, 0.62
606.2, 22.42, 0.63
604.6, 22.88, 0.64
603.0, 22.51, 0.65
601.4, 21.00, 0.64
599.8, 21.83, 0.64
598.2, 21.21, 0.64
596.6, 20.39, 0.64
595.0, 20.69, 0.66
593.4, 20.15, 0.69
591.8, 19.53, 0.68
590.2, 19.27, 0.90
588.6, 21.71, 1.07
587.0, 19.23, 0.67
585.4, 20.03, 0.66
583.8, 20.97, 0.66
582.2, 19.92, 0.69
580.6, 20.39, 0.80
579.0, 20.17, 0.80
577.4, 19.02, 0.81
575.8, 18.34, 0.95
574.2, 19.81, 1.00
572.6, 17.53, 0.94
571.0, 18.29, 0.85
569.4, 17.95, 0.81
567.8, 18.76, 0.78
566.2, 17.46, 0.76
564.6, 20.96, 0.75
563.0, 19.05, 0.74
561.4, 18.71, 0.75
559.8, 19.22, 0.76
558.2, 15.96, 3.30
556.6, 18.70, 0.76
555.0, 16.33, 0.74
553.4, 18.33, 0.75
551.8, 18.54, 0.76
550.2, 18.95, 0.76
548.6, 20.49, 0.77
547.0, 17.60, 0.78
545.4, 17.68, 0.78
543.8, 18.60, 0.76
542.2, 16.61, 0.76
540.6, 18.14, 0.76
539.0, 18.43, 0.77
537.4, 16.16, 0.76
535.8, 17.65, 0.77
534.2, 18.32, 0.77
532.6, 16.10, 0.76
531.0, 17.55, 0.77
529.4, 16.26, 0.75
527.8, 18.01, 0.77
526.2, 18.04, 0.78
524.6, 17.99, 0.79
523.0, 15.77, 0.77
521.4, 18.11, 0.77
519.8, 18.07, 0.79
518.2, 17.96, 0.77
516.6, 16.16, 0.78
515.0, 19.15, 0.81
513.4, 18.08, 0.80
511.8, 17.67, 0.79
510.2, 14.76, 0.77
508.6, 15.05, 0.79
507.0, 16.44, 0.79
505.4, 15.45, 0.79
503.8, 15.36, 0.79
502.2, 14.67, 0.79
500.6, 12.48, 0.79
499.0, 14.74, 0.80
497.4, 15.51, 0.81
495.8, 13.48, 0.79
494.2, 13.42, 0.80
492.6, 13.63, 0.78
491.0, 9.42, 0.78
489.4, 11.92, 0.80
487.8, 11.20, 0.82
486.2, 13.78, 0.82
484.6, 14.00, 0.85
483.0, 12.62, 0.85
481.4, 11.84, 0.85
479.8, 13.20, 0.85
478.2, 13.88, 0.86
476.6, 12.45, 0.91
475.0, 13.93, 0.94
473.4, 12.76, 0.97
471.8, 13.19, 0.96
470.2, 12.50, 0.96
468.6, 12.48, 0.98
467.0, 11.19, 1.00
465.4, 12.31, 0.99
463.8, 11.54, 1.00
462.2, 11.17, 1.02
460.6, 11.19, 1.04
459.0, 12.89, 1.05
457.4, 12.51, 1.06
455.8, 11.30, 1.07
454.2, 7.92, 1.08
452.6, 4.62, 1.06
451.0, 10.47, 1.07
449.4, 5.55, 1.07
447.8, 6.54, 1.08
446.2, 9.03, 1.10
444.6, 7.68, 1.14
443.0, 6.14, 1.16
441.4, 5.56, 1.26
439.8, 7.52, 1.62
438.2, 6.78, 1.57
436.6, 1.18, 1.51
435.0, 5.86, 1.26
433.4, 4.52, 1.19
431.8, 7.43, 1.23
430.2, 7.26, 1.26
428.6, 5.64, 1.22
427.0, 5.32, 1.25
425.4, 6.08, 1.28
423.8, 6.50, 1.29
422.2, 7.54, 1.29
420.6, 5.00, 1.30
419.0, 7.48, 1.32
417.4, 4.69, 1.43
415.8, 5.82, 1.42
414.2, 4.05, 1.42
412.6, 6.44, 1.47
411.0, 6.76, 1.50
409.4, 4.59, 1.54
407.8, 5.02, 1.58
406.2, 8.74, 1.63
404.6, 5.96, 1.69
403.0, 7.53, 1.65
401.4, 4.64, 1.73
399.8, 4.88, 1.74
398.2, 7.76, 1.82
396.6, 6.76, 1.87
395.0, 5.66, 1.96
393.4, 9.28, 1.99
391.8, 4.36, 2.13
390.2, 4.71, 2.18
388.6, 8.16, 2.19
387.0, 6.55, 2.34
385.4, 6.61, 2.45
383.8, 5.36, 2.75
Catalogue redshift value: 0.14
